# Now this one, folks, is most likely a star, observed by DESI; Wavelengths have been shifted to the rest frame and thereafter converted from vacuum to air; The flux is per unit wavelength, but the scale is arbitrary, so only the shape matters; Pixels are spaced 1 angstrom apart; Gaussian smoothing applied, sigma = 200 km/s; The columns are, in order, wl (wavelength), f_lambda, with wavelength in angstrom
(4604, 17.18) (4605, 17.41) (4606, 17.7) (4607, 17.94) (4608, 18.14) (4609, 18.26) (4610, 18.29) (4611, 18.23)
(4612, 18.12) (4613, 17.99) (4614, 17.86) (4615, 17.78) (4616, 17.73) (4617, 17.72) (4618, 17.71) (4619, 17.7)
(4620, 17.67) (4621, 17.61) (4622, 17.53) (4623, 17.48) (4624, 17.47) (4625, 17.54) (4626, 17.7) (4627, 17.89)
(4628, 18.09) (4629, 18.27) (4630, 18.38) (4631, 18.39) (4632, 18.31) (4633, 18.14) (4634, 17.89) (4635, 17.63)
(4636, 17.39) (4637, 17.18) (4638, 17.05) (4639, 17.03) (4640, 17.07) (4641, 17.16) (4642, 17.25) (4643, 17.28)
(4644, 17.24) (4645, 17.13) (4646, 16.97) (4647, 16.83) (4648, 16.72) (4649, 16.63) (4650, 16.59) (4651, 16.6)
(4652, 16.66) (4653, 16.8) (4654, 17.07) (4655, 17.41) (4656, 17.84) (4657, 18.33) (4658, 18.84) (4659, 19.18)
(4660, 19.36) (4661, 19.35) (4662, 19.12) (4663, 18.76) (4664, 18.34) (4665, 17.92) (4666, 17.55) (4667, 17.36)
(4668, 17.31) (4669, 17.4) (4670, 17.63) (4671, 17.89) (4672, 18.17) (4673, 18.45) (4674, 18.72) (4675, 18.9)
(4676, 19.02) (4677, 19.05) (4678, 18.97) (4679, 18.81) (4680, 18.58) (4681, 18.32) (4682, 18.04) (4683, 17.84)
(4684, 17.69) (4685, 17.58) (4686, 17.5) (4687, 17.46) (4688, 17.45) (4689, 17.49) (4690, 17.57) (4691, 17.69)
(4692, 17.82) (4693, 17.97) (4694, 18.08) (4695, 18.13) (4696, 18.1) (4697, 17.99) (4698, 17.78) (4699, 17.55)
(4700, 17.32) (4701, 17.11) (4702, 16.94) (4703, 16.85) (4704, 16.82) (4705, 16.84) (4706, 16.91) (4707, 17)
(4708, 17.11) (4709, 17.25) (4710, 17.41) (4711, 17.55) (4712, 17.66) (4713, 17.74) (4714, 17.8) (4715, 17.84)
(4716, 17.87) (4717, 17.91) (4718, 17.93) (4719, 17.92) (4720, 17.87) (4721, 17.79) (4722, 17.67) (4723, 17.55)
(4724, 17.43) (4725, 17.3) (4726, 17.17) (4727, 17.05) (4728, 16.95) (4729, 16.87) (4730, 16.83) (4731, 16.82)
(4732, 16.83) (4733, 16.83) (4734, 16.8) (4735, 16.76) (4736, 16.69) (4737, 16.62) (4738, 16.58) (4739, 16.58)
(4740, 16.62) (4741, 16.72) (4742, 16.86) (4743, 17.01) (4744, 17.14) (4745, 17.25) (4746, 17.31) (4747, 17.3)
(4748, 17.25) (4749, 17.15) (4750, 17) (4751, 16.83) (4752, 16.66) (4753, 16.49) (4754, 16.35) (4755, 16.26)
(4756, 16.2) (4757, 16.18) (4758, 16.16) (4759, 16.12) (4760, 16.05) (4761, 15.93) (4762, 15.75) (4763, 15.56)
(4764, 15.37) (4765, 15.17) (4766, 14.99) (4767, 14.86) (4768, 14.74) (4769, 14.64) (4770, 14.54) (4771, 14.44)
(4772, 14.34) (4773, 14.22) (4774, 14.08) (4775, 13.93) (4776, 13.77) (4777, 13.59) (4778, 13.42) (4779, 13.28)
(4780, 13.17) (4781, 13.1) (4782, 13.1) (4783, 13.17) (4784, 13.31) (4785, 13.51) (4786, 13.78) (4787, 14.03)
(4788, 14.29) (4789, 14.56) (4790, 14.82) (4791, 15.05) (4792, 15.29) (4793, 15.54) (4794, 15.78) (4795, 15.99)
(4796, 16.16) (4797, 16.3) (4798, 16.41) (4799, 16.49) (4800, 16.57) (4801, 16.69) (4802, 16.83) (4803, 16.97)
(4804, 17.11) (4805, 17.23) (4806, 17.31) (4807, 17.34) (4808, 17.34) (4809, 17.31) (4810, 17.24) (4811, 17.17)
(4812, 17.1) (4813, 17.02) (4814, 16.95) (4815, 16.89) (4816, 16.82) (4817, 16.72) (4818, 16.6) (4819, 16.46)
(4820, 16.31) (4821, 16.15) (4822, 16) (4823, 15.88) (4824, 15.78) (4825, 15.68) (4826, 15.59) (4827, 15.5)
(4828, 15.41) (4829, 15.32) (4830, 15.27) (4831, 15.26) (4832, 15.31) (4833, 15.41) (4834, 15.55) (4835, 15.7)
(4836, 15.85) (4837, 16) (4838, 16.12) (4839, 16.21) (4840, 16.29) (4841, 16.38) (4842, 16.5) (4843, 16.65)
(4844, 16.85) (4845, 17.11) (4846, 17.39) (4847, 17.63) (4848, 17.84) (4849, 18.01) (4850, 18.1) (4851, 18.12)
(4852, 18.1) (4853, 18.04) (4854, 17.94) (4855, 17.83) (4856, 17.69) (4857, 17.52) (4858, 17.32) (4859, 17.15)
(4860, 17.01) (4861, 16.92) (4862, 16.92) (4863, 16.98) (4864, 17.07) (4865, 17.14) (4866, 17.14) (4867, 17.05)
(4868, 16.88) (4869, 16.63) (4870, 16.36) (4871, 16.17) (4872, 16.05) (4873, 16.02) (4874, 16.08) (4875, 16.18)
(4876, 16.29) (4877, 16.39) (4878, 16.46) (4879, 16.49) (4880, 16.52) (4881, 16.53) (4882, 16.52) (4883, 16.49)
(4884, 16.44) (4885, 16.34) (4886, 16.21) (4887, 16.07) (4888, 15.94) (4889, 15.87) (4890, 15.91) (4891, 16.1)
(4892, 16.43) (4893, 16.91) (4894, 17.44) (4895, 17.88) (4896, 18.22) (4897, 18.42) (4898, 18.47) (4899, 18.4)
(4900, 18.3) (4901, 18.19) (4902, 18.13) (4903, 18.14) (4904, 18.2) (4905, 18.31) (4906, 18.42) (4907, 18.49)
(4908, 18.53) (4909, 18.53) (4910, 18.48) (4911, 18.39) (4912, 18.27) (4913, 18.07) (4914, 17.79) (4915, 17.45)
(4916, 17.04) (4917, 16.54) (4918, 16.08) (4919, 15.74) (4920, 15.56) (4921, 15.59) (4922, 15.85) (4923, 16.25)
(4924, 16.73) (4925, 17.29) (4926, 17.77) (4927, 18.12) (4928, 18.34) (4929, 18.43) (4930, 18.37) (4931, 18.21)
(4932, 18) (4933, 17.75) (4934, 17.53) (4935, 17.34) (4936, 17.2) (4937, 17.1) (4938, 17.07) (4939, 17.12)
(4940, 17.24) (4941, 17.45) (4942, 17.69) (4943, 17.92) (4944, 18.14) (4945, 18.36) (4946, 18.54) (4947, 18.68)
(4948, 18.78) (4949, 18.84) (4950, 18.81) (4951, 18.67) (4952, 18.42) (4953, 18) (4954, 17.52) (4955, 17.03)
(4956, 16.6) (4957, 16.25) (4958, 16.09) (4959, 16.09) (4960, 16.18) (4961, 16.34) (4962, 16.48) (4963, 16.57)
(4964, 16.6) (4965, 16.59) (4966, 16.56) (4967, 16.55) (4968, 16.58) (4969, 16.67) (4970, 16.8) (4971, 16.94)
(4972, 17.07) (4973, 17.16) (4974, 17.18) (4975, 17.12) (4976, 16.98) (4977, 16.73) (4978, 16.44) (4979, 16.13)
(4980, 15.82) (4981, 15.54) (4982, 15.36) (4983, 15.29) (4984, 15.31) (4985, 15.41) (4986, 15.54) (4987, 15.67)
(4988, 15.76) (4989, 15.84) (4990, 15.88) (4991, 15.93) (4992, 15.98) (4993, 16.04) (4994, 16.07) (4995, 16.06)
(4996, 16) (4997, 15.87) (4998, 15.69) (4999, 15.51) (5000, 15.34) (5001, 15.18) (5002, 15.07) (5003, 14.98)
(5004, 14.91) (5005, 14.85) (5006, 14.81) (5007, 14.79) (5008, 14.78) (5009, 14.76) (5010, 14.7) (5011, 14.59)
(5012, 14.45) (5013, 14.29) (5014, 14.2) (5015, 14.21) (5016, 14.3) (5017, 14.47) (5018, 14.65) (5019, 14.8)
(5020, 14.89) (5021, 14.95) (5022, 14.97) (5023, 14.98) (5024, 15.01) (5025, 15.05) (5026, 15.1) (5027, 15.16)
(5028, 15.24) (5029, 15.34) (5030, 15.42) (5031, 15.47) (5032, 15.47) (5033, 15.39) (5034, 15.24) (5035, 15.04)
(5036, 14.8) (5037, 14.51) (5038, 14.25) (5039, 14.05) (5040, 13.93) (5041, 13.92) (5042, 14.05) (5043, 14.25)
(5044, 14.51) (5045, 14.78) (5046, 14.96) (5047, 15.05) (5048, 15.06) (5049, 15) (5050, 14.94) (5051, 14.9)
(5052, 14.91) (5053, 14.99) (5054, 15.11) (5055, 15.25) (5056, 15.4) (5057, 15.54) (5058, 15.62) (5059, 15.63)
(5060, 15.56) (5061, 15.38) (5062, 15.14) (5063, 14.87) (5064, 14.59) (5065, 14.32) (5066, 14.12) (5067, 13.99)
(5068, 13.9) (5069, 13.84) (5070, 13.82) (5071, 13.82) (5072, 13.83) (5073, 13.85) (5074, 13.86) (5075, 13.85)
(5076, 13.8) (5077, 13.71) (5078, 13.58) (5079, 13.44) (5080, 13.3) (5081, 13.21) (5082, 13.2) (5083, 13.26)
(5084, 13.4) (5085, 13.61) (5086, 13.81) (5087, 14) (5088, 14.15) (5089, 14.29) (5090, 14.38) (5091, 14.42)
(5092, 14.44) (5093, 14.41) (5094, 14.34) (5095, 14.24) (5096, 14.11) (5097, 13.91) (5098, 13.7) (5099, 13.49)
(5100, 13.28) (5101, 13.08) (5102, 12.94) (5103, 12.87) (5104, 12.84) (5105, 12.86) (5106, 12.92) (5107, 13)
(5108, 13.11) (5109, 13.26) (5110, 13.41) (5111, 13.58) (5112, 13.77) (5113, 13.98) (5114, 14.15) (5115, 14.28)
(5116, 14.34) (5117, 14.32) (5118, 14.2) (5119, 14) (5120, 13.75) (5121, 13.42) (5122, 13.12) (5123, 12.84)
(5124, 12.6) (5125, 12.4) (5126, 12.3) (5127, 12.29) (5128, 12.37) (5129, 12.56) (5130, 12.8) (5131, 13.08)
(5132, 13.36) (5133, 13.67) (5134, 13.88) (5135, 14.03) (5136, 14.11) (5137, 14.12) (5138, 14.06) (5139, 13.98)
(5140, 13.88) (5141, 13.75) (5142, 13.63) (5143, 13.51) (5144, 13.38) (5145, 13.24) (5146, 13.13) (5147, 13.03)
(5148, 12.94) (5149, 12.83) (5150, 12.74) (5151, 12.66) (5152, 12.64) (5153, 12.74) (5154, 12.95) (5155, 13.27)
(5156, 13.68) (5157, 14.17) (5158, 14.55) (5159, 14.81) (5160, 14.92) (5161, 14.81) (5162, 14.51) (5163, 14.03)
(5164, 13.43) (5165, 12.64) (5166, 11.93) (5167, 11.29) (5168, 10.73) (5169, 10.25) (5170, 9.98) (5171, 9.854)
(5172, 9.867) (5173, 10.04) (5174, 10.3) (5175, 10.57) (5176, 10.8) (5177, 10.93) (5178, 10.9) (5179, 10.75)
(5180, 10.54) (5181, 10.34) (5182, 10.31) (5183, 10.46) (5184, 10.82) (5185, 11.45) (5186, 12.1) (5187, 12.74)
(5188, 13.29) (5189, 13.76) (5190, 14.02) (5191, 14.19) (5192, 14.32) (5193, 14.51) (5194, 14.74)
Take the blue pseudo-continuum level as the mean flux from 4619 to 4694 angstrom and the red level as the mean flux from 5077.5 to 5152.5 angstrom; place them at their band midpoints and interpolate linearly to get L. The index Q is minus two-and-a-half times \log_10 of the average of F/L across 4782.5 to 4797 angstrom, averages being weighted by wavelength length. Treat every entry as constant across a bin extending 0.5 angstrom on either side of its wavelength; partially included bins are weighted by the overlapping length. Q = 0.13 mag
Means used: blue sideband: 17.8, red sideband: 13.5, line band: 14.7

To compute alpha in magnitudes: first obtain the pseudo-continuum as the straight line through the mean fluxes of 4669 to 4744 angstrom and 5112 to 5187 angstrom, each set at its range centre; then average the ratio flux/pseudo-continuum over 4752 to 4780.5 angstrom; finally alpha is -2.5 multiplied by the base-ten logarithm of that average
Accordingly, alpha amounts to 0.13 mag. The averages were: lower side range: 17.5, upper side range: 12.7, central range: 15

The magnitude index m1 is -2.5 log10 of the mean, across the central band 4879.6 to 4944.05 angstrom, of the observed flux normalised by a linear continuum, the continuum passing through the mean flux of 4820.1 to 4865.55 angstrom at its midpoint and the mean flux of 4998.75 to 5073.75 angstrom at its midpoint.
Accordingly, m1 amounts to -0.09 mag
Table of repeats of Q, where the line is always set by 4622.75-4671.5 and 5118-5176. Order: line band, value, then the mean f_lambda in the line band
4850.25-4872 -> -0.11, 17.2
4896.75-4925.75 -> -0.16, 17.6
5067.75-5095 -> -0.03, 13.8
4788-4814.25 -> -0.02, 16.4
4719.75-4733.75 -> -0.02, 17.2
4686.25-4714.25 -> -0.02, 17.5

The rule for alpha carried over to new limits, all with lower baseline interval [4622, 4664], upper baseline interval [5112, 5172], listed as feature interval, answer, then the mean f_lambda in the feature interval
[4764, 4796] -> 0.15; 14.3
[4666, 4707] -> -0.03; 17.8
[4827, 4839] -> 0.03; 15.6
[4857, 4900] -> -0.08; 16.8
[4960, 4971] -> -0.12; 16.6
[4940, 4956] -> -0.21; 18.1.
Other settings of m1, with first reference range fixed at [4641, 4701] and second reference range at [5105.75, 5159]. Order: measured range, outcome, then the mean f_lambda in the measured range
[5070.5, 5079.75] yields 0.017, 13.7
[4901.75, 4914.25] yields -0.176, 18.3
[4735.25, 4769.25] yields 0.048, 16.3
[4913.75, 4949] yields -0.138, 17.4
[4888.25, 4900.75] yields -0.109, 17.4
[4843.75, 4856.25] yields -0.105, 17.8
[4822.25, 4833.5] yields 0.057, 15.5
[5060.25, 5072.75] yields -0.021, 14.3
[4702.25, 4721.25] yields -0.001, 17.5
